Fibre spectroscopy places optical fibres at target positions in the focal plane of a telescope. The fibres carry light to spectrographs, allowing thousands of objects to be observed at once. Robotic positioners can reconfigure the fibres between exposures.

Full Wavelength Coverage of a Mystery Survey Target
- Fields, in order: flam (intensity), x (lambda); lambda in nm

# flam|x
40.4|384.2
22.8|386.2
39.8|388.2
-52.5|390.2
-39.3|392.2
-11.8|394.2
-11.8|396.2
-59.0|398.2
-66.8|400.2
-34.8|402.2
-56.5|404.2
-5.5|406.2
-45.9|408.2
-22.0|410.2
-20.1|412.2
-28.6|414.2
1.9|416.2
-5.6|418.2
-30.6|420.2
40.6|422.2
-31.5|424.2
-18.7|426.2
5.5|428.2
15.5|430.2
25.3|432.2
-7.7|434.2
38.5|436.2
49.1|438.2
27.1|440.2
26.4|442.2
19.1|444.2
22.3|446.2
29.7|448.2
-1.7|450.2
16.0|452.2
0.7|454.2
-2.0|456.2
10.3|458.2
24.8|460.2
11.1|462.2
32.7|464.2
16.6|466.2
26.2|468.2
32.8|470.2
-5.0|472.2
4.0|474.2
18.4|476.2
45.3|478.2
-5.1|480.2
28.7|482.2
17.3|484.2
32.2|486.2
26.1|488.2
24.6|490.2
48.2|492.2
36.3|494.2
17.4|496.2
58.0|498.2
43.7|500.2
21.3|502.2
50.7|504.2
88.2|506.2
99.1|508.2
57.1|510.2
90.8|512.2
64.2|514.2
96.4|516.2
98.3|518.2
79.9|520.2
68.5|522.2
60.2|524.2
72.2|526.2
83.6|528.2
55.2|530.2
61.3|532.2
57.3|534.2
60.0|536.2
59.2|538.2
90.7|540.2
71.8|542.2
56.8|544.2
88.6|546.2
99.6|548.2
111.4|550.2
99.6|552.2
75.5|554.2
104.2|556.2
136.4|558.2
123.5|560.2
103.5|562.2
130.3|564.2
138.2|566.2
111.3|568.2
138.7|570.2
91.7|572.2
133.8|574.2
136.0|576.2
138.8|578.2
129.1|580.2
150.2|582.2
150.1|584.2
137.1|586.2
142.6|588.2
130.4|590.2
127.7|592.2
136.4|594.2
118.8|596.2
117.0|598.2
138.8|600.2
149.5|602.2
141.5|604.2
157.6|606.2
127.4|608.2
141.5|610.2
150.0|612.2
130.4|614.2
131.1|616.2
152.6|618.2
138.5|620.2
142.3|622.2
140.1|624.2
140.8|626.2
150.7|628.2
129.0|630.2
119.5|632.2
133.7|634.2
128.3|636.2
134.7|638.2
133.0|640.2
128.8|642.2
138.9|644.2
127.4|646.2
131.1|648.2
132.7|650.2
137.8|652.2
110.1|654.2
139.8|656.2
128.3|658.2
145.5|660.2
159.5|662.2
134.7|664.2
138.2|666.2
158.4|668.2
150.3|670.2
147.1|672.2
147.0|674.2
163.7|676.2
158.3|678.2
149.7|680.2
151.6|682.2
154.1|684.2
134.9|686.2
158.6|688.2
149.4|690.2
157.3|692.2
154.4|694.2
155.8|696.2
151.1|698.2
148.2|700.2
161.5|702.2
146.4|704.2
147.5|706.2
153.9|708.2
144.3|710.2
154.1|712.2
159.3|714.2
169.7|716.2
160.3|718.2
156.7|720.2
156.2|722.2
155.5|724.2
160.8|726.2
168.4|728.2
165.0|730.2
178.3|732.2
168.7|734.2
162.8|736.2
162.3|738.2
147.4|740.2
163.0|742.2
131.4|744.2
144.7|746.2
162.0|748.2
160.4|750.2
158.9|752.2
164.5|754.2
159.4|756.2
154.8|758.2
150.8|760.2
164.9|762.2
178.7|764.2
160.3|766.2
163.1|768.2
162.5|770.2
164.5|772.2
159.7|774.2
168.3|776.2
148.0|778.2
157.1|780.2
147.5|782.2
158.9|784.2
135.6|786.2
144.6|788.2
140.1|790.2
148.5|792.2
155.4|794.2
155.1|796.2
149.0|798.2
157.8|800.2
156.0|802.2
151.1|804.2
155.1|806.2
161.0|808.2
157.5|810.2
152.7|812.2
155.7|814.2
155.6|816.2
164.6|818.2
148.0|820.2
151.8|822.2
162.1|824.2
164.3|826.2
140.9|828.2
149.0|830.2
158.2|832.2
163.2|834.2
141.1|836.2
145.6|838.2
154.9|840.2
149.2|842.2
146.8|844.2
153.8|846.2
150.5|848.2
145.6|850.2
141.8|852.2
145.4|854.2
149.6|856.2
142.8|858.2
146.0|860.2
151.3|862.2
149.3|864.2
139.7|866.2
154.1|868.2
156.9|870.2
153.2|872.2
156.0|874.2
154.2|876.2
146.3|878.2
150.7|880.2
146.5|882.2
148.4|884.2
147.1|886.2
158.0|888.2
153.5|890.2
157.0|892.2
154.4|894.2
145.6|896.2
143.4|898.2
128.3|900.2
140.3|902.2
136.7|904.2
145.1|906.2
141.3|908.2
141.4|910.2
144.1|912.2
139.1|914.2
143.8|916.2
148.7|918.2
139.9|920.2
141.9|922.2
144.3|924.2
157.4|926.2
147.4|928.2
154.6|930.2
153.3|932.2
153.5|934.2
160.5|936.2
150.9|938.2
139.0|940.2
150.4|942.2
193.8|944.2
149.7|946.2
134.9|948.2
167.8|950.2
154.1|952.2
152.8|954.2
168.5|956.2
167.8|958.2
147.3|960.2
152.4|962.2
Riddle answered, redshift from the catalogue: 0.263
